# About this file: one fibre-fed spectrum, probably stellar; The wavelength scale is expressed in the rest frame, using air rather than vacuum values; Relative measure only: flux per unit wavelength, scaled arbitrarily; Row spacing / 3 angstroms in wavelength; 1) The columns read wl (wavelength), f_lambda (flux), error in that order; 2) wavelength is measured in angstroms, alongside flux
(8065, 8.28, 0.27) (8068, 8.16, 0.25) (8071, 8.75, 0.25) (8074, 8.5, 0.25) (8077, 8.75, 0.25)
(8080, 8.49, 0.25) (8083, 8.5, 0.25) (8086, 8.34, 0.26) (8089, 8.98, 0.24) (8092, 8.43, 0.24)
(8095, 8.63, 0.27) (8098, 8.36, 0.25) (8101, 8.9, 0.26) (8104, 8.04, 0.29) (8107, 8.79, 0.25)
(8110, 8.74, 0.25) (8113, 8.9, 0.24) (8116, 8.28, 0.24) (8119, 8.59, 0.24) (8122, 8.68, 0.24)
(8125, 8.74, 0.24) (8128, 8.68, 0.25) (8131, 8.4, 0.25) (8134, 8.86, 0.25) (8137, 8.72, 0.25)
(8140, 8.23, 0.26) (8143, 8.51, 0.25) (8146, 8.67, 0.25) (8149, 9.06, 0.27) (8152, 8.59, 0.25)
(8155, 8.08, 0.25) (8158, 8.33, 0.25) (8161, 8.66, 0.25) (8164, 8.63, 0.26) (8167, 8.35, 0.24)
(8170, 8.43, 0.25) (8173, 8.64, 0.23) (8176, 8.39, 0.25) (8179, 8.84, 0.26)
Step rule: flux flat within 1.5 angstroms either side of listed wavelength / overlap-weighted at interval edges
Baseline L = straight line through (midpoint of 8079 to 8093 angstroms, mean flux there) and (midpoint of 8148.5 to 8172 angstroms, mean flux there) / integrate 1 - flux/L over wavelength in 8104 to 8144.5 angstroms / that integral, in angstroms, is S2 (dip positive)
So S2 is -0.4 angstroms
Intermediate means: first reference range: 8.55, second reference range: 8.5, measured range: 8.6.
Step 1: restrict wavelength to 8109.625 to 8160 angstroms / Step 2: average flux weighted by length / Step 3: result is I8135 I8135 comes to 8.59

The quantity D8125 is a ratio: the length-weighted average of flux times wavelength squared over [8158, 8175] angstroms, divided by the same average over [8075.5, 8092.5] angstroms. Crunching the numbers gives 1.01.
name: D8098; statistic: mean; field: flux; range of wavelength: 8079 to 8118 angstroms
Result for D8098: 8.57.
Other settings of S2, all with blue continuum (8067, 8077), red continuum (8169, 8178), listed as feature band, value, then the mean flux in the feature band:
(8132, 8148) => -0.2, 8.61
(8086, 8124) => -0.4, 8.6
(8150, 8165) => 0.1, 8.47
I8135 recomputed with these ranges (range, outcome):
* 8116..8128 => 8.62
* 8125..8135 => 8.65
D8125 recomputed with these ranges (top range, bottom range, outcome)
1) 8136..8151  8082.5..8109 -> 1.02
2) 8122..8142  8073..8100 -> 1.02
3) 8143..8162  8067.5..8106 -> 1.02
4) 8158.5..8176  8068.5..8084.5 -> 1.02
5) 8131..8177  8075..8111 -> 1.01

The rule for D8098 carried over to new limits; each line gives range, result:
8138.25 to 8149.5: 8.58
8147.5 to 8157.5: 8.55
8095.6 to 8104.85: 8.48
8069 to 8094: 8.58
